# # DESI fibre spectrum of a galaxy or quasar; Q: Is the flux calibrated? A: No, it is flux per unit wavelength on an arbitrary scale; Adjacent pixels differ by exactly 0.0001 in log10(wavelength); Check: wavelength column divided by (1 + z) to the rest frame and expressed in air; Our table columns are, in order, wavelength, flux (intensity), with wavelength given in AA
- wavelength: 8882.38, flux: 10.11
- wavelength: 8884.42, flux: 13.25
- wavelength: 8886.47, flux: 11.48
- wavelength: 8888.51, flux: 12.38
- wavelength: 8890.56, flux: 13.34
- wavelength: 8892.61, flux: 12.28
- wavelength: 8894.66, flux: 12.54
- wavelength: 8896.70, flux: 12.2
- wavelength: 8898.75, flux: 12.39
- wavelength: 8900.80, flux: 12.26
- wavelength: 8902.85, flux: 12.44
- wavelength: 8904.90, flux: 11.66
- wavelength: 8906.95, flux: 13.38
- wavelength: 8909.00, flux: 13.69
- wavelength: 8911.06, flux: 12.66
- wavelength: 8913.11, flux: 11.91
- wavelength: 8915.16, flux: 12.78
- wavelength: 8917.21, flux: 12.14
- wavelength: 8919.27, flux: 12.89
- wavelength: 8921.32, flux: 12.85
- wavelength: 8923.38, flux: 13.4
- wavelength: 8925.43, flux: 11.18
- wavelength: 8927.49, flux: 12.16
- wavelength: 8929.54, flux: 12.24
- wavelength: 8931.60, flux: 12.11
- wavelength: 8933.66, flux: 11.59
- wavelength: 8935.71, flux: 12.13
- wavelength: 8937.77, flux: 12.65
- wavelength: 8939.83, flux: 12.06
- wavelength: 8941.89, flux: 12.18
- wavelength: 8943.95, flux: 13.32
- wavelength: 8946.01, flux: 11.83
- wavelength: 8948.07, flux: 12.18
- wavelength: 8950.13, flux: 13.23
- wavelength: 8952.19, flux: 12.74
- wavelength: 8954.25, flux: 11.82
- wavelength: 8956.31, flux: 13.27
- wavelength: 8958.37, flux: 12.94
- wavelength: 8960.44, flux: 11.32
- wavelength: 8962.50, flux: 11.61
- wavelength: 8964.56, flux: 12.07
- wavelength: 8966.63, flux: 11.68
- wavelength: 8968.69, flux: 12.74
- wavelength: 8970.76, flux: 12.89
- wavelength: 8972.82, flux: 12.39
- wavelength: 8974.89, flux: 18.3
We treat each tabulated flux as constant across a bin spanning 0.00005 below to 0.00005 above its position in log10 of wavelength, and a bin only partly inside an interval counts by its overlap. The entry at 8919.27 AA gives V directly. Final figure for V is 12.89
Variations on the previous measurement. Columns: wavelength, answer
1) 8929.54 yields 12.24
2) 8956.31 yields 13.27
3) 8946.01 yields 11.83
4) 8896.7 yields 12.2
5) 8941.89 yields 12.18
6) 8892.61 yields 12.28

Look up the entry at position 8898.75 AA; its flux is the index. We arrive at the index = 12.39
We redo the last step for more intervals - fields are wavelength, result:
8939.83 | 12.06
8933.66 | 11.59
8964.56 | 12.07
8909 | 13.69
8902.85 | 12.44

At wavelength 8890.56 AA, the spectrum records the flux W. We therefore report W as 13.34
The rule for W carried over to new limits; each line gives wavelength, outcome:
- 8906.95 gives 13.38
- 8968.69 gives 12.74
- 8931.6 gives 12.11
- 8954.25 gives 11.82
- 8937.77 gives 12.65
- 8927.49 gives 12.16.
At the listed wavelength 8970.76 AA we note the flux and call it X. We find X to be 12.89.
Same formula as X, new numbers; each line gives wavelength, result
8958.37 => 12.94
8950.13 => 13.23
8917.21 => 12.14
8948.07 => 12.18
